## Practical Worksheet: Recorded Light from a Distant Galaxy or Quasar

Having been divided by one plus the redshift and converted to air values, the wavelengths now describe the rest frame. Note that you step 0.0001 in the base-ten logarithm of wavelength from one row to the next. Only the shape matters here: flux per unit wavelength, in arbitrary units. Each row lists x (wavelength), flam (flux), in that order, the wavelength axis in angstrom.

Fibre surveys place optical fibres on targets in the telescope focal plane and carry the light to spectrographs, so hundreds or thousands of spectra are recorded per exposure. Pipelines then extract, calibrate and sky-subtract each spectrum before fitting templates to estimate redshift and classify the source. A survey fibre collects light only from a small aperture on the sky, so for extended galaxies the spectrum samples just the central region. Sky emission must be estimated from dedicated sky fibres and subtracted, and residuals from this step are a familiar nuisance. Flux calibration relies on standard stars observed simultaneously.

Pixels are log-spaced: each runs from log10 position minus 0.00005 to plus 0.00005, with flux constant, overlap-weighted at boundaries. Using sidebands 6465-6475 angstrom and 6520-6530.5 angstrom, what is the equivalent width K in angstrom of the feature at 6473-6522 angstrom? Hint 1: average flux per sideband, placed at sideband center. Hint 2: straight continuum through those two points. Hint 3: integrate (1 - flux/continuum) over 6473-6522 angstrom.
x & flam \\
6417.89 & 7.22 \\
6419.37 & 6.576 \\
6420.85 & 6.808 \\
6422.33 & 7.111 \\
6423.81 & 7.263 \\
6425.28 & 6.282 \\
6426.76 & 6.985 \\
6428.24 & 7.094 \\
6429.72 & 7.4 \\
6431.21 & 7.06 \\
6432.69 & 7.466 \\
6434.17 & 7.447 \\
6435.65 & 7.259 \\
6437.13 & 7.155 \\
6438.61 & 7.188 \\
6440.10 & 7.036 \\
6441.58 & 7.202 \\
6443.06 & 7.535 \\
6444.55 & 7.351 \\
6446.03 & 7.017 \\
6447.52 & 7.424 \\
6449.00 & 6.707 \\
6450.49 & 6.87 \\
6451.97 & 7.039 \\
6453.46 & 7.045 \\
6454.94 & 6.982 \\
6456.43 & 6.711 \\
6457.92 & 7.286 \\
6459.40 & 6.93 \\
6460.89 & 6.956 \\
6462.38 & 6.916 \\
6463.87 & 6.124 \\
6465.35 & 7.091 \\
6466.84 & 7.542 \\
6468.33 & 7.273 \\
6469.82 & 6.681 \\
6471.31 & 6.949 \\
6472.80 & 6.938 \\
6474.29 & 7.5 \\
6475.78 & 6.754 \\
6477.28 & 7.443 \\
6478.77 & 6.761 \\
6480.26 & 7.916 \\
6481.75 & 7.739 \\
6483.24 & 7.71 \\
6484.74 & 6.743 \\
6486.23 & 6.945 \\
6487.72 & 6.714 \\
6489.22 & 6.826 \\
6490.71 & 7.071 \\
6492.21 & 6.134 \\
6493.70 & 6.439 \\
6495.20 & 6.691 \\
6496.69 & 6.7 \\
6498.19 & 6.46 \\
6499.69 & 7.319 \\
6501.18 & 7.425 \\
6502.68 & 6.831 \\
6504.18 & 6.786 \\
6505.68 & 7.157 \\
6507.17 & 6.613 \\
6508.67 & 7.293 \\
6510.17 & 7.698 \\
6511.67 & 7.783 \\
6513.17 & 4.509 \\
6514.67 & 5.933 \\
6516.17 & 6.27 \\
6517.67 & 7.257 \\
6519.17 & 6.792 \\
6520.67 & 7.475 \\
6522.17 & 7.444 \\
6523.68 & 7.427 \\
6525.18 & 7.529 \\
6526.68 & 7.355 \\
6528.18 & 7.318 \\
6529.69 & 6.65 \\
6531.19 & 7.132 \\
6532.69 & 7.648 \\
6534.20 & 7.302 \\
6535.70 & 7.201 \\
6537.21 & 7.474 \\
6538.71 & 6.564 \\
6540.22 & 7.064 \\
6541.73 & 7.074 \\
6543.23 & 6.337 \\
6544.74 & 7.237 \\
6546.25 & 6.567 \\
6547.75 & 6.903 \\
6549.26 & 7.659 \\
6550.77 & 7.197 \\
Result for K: 2.0 angstrom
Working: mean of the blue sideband 7.14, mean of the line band 6.93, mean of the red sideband 7.31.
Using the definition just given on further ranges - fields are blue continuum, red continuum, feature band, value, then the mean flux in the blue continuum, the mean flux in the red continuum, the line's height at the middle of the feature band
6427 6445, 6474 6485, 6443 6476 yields 1.3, 7.25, 7.33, 7.3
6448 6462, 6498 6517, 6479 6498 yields -0.3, 6.96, 6.79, 6.85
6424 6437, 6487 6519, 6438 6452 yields -0.2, 7.13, 6.76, 7.06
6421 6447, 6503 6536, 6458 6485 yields -0.1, 7.16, 7.02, 7.1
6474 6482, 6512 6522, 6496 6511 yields -0.6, 7.32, 6.5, 6.78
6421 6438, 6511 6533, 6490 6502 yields 0.4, 7.13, 6.95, 7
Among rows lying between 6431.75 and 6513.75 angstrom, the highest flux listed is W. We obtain 7.916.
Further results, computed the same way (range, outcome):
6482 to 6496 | 7.71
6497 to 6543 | 7.783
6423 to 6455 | 7.535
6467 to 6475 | 7.5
